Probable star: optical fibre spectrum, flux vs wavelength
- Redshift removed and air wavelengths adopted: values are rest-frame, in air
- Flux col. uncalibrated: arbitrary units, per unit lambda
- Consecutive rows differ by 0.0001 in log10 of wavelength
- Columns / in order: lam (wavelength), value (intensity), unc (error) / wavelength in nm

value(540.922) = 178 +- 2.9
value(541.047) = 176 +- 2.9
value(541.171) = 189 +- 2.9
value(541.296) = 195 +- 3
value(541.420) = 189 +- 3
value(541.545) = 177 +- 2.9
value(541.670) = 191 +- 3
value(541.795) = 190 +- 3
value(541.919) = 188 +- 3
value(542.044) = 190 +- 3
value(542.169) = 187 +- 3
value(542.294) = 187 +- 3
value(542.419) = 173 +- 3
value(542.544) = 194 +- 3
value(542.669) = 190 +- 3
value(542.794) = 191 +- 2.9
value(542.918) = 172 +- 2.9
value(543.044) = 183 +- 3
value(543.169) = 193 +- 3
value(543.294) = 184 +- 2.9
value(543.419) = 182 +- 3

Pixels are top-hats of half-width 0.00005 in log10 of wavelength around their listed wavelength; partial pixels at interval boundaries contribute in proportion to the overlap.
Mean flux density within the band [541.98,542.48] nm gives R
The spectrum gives 184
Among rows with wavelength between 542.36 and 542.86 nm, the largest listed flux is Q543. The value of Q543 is 194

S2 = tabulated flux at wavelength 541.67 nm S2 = 191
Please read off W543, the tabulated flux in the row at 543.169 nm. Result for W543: 193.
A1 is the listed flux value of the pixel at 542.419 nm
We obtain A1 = 173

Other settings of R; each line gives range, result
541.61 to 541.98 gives 190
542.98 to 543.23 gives 187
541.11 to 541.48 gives 191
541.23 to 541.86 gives 188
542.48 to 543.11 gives 186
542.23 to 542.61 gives 185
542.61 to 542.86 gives 191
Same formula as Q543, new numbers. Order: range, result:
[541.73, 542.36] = 190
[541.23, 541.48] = 195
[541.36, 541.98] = 191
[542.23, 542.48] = 187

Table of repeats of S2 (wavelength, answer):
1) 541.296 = 195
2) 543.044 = 183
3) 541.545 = 177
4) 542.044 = 190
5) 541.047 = 176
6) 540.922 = 178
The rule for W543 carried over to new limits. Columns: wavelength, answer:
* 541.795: 190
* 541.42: 189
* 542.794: 191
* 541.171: 189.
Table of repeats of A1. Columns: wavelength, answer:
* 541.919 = 188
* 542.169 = 187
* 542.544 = 194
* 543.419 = 182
